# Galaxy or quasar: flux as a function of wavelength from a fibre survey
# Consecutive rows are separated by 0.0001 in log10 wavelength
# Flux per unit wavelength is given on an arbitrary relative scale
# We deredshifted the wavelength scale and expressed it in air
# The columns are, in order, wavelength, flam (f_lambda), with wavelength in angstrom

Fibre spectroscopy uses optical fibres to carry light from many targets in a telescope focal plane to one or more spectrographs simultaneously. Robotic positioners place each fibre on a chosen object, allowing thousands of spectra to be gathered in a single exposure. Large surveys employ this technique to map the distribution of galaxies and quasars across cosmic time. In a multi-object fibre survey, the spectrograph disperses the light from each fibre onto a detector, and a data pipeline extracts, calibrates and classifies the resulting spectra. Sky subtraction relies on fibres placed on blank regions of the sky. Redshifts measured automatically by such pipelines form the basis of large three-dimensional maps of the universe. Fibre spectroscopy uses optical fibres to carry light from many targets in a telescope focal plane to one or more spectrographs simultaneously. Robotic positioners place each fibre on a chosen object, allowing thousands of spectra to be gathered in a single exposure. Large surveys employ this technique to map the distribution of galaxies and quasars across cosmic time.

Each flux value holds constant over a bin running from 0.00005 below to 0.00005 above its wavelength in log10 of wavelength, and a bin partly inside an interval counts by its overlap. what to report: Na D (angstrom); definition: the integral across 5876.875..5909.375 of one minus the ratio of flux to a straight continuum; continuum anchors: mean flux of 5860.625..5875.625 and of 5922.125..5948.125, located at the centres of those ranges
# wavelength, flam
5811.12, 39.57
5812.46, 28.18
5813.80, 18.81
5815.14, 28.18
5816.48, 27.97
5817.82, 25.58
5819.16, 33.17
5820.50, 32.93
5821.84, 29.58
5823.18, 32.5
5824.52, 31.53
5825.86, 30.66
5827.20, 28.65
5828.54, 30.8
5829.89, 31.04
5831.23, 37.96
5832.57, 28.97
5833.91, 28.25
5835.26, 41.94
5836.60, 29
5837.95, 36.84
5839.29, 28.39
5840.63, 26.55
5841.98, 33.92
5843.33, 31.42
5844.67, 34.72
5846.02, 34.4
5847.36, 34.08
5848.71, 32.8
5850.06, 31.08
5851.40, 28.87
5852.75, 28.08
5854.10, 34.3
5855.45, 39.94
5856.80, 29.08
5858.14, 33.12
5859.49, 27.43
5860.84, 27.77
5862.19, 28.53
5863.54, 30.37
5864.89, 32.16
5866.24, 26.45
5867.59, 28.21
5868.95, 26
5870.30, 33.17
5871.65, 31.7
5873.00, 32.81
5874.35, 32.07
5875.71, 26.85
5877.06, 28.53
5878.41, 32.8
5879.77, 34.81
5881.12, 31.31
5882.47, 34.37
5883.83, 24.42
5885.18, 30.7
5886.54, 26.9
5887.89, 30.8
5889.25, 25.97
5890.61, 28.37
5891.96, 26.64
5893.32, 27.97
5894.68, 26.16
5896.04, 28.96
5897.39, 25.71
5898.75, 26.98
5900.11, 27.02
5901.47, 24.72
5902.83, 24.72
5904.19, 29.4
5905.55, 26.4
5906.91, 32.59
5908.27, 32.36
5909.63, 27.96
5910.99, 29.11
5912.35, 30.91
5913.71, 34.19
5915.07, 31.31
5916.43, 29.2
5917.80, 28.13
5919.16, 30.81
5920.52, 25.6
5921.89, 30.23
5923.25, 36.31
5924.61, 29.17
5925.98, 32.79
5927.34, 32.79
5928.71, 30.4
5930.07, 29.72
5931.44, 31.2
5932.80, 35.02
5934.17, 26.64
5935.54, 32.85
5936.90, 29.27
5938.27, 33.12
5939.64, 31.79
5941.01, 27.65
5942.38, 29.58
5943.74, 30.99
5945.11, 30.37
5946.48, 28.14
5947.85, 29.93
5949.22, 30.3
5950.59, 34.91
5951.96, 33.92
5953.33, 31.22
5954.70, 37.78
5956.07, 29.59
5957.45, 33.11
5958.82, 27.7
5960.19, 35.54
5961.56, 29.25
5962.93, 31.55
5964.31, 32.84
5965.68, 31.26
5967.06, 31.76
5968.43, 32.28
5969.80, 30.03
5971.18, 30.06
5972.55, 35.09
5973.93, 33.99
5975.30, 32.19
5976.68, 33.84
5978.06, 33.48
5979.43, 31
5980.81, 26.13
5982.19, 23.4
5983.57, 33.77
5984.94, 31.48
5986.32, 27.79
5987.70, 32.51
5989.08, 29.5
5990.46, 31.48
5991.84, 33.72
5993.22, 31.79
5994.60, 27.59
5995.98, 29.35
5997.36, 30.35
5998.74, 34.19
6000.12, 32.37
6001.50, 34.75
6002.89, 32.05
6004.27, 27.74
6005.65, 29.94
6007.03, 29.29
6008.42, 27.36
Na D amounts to 1.7 angstrom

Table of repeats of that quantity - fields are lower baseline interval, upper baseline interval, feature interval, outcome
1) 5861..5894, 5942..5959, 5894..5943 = 1.5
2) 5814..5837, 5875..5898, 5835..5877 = -1.8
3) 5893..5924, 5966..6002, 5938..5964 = -0.9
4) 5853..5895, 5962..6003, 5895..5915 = 1.1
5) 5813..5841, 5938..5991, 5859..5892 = 1.2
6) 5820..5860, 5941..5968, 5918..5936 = 0.4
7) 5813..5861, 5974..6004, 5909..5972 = 0.1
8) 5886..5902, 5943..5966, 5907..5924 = -1.1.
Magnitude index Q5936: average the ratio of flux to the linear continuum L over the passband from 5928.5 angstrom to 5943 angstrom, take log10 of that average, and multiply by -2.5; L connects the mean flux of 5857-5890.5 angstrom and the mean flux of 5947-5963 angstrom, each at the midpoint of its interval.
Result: 0.03 mag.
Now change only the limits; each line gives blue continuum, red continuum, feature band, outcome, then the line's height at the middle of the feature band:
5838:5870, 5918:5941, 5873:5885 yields 0.01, 30.9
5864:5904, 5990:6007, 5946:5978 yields -0.06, 30.5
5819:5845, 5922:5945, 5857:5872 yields 0.08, 31.7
